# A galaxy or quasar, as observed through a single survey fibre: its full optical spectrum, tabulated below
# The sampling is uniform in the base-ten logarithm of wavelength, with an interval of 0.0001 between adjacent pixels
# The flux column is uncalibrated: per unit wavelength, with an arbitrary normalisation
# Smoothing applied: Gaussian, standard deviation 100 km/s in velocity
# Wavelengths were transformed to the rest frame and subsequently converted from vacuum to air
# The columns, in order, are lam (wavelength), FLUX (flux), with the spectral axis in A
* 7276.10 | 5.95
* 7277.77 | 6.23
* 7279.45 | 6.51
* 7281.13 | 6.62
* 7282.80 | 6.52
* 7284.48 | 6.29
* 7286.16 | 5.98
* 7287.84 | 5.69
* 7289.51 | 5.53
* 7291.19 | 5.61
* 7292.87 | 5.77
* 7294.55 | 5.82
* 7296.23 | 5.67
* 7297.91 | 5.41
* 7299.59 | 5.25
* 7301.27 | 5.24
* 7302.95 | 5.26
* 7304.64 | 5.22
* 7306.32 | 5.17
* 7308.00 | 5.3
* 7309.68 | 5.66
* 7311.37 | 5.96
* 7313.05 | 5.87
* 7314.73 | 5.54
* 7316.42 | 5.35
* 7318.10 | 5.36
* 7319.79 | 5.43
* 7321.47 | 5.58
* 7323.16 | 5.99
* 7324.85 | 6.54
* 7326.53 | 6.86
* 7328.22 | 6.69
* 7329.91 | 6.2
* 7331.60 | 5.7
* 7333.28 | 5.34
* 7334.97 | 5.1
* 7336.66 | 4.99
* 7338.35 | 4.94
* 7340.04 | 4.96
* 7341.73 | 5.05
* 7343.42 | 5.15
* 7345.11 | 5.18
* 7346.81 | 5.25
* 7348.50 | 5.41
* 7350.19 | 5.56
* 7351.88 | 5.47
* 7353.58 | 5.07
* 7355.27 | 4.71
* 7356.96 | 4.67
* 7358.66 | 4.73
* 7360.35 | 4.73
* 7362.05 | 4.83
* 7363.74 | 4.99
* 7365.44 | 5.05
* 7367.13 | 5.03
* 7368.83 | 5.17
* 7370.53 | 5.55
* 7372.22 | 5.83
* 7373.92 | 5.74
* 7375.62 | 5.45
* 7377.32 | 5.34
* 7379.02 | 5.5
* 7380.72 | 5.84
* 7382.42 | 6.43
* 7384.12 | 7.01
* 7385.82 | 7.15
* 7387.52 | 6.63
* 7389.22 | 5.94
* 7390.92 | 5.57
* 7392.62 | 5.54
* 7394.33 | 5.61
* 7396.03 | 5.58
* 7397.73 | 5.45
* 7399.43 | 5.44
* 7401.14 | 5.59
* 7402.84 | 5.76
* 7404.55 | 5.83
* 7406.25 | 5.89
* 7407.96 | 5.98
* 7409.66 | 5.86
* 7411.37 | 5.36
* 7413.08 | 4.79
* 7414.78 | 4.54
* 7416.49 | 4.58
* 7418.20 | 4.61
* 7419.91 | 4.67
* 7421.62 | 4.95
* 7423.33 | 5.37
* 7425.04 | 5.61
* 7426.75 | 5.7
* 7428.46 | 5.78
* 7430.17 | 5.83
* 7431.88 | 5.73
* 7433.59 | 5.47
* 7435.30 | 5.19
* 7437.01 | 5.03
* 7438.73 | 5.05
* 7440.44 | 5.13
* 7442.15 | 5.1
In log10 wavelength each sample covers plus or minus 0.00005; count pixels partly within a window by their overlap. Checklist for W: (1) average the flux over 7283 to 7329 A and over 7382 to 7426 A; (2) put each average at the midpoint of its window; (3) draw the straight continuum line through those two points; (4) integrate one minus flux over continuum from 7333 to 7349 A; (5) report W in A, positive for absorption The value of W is 1.5 A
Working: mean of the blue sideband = 5.72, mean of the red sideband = 5.6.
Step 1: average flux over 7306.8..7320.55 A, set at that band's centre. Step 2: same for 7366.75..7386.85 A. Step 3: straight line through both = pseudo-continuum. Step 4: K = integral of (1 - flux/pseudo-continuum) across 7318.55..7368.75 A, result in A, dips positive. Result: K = 3.0 A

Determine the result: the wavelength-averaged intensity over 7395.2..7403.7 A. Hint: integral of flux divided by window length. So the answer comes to 5.56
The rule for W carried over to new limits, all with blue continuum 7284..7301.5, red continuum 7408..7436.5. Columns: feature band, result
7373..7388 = -1.98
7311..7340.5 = -0.69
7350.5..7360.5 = 0.97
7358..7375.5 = 0.82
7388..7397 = -0.54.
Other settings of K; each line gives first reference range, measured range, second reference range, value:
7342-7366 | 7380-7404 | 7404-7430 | -3.5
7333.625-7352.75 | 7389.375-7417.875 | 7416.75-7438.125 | -1.0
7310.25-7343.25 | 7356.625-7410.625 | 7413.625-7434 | -2.3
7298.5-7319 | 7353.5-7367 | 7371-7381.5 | 1.8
